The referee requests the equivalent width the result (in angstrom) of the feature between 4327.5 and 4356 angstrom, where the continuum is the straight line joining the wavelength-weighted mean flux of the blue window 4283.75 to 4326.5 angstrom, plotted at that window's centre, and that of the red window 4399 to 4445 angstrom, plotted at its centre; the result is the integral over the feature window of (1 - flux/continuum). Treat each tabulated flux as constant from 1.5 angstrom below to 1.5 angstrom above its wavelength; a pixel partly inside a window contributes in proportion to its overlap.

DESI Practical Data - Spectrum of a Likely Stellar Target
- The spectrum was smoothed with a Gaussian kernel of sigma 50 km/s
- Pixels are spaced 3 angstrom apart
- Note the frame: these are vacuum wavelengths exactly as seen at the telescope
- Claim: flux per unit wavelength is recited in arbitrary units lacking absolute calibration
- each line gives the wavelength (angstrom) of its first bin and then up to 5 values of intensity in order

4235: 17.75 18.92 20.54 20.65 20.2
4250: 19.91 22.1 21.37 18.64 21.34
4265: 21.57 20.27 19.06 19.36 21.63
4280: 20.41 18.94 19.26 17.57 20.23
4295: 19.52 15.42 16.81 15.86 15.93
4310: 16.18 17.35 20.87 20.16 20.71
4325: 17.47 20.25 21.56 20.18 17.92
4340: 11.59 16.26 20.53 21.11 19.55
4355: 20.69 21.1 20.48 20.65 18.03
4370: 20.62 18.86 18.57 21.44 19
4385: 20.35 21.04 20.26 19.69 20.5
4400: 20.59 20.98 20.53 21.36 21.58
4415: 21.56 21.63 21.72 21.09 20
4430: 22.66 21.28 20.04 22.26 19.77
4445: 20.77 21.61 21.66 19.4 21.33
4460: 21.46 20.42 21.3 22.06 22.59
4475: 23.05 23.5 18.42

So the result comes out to 0.3 angstrom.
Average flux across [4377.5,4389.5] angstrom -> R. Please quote 20.5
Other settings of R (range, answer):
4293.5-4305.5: 16.9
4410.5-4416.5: 21.6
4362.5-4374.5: 19.5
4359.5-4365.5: 20.6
